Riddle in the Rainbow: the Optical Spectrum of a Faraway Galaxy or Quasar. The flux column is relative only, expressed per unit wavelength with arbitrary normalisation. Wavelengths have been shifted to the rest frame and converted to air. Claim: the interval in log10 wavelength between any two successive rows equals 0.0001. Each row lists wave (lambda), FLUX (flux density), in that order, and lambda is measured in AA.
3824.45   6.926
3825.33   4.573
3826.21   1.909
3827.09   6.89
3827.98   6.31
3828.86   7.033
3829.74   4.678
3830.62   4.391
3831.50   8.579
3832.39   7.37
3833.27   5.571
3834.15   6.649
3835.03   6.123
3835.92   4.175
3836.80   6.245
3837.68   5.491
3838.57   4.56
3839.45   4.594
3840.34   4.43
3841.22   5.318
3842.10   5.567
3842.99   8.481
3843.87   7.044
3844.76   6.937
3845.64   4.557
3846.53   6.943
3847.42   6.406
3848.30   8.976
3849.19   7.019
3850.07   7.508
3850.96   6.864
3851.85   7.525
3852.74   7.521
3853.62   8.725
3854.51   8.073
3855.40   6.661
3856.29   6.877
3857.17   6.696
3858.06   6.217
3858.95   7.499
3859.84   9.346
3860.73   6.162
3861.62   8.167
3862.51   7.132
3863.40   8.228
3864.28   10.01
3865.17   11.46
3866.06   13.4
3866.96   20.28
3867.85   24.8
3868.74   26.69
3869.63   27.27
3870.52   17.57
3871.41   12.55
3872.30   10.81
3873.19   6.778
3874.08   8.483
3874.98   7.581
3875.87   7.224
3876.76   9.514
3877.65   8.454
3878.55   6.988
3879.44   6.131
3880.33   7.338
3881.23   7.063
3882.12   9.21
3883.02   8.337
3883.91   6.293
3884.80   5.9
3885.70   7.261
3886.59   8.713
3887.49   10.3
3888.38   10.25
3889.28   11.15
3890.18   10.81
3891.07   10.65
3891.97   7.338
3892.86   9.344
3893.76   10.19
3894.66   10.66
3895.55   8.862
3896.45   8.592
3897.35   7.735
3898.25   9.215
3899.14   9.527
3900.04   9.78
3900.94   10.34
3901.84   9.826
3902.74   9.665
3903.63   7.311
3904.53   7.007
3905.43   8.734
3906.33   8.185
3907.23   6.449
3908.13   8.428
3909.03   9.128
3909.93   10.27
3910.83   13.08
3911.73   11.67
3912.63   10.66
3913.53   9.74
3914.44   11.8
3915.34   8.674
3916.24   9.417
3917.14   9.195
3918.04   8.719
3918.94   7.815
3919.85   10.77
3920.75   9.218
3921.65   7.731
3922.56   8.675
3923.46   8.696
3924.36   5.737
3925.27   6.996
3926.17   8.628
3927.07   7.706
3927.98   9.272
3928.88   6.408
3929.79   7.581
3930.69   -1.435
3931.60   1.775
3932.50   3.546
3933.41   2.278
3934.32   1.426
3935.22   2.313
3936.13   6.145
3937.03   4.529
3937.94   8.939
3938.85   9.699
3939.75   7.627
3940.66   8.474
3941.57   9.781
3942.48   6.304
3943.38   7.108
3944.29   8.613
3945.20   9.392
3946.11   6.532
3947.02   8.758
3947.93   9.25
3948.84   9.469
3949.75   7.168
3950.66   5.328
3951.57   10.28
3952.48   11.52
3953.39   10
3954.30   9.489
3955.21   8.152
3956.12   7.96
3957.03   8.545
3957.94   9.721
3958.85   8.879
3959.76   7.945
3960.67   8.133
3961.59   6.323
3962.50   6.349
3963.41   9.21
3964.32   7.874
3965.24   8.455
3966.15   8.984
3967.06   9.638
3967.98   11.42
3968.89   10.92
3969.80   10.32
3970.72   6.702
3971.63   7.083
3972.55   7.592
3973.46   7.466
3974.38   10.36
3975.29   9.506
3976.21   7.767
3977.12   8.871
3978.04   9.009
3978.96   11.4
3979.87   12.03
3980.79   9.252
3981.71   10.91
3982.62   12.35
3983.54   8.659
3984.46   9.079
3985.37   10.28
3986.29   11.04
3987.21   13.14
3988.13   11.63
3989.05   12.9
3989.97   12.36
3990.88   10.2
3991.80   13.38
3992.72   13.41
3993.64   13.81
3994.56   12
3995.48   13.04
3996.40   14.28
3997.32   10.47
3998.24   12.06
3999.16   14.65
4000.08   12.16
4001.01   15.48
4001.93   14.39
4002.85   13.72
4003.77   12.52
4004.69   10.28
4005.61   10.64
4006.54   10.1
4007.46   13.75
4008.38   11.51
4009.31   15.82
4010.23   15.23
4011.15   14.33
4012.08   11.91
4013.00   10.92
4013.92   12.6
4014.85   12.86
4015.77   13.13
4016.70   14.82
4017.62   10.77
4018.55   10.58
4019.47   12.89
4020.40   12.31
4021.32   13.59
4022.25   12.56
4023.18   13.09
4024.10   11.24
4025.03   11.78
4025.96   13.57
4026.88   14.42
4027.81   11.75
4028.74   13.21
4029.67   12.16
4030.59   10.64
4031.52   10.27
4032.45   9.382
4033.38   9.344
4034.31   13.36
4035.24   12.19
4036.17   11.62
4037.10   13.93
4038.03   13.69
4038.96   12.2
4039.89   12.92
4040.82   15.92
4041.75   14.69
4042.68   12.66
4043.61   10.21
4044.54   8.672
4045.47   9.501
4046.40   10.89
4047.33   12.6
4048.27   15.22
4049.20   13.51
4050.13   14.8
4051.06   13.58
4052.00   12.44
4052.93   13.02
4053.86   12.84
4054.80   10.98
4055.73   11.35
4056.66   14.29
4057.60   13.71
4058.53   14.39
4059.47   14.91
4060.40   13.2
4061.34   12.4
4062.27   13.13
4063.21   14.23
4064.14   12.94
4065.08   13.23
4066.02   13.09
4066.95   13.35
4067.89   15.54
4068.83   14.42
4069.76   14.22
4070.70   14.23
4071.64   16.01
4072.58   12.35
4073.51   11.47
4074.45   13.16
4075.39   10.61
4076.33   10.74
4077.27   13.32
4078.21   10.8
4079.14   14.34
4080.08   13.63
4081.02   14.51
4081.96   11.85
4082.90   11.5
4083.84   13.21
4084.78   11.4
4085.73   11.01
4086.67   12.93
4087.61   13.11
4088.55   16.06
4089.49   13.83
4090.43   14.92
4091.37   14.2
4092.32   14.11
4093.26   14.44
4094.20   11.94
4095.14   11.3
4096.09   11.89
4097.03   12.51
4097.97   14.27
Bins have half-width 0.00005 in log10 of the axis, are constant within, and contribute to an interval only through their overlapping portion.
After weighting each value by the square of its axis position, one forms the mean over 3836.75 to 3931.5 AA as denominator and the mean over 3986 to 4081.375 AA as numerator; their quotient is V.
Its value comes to 1.5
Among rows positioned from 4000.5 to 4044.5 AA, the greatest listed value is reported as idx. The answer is 15.92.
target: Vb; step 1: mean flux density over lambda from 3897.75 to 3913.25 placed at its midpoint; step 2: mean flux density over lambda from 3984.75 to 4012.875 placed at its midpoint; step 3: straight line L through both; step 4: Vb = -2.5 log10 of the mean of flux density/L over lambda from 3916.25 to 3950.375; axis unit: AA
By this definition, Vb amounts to 0.41 mag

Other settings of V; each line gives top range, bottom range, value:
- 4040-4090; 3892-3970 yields 1.69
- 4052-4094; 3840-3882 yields 1.56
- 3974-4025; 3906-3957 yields 1.58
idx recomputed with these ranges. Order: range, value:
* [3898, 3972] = 13.08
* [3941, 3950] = 9.781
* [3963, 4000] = 14.65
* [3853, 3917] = 27.27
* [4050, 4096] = 16.06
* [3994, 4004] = 15.48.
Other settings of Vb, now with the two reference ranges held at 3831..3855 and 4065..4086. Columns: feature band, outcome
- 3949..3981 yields 0.124 mag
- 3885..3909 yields -0.130 mag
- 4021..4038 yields -0.041 mag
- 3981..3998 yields -0.116 mag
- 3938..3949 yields 0.113 mag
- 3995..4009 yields -0.157 mag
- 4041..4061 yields -0.042 mag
